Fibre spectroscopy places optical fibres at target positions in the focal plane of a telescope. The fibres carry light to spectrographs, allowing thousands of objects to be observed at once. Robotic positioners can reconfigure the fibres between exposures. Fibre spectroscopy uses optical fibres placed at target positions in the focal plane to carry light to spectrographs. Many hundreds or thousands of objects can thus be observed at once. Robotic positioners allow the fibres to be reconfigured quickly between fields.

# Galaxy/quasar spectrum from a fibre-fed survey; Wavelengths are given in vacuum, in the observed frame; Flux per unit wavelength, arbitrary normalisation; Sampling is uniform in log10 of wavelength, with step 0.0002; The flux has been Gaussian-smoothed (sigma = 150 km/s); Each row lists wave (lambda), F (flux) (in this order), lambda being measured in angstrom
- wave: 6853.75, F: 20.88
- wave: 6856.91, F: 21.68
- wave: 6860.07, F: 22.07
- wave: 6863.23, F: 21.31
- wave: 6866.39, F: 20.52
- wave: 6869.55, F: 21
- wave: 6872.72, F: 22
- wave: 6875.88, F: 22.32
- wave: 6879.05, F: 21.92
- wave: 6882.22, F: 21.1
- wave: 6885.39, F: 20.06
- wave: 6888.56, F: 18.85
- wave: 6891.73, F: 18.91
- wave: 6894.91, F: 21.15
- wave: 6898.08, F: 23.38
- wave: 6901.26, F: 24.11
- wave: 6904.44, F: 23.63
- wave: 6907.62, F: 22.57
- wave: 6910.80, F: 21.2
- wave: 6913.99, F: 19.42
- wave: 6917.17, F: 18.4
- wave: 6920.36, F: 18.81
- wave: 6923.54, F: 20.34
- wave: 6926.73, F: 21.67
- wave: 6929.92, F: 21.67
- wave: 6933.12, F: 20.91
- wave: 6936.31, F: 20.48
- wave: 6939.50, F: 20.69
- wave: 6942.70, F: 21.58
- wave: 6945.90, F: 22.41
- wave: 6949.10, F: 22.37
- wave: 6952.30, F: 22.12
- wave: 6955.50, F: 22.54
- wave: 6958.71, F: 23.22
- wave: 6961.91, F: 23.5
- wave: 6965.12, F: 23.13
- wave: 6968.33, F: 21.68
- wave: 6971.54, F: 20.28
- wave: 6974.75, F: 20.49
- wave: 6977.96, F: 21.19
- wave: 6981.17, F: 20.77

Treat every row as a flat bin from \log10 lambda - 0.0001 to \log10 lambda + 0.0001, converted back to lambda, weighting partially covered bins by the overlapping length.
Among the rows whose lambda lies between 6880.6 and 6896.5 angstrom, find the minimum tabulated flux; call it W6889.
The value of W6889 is 18.85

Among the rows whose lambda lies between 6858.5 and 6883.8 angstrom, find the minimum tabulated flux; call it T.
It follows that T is 20.52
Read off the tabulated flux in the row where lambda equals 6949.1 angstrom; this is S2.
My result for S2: 22.37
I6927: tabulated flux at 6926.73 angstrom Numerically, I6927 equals 21.67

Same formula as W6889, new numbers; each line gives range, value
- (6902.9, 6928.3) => 18.4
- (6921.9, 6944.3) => 20.34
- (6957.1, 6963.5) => 23.22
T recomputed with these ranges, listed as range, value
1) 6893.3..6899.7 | 21.15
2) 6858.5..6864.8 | 21.31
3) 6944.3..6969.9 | 21.68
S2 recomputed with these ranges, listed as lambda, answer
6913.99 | 19.42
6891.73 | 18.91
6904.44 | 23.63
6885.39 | 20.06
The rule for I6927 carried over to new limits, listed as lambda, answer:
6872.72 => 22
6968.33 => 21.68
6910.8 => 21.2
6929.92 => 21.67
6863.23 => 21.31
